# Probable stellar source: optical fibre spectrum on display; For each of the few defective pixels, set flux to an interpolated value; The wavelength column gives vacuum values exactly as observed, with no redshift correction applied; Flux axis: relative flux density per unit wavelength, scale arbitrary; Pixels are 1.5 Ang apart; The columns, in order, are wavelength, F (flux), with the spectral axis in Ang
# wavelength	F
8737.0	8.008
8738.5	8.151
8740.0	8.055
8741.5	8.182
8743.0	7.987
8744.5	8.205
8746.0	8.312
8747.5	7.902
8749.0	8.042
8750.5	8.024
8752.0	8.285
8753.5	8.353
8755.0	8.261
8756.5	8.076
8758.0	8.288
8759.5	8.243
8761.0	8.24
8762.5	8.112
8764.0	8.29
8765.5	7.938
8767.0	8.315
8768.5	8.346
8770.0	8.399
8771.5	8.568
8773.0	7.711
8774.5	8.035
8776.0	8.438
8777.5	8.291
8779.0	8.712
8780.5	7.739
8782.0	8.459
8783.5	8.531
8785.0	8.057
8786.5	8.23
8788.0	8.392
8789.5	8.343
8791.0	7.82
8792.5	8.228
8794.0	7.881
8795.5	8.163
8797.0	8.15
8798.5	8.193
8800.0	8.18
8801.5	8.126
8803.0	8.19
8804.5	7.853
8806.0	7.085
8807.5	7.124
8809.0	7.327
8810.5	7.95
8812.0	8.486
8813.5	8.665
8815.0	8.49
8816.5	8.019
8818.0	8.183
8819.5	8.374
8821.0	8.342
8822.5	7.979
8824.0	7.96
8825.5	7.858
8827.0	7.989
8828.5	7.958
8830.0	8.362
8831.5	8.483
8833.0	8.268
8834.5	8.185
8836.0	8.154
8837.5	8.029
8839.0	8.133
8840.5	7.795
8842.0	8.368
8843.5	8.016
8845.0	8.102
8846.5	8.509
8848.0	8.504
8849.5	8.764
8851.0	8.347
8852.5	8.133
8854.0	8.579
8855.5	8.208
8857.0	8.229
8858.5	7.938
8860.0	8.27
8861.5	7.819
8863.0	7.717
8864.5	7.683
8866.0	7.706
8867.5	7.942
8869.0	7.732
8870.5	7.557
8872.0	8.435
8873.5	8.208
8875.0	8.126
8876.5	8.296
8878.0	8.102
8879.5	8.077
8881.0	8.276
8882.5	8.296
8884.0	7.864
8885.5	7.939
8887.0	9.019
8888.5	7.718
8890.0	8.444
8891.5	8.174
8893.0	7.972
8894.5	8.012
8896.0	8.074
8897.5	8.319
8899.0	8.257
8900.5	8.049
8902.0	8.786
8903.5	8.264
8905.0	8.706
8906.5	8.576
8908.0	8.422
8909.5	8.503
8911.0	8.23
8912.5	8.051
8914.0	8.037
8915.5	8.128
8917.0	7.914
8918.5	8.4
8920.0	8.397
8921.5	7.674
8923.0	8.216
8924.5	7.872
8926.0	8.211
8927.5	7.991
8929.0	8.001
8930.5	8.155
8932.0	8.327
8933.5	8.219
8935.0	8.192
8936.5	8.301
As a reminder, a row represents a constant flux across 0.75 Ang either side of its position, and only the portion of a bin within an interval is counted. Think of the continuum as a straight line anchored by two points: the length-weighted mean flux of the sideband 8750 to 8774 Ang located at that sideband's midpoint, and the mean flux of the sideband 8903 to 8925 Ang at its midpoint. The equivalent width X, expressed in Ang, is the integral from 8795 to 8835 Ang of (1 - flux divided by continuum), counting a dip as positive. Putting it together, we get 0.7 Ang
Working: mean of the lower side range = 8.22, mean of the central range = 8.07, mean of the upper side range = 8.23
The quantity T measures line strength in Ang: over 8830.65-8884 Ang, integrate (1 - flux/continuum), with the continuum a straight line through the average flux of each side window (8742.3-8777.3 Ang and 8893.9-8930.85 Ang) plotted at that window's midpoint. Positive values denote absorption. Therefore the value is 0.4 Ang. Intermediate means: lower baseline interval 8.19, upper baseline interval 8.21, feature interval 8.14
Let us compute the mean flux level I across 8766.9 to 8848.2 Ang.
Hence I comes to 8.14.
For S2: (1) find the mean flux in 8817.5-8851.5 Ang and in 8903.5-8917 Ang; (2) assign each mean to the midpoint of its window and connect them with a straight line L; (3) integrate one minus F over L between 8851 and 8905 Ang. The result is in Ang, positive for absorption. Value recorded 0.84 Ang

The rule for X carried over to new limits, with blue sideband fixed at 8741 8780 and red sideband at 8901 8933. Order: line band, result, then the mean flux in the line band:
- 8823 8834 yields 0.1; 8.12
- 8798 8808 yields 0.5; 7.83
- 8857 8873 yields 0.6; 7.9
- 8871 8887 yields 0.1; 8.19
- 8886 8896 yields 0.0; 8.2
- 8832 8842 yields 0.1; 8.12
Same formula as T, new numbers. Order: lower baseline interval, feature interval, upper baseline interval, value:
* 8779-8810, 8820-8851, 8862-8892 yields -0.6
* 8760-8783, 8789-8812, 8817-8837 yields 0.8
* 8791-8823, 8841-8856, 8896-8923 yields -0.4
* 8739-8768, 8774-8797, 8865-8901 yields -0.2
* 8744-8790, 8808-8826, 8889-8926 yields 0.2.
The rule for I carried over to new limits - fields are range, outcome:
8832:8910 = 8.18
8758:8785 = 8.25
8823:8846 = 8.11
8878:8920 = 8.24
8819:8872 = 8.12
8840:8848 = 8.2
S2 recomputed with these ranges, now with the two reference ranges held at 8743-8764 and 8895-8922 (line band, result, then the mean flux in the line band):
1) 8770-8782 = -0.1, 8.24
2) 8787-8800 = 0.1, 8.15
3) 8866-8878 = 0.3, 8.03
